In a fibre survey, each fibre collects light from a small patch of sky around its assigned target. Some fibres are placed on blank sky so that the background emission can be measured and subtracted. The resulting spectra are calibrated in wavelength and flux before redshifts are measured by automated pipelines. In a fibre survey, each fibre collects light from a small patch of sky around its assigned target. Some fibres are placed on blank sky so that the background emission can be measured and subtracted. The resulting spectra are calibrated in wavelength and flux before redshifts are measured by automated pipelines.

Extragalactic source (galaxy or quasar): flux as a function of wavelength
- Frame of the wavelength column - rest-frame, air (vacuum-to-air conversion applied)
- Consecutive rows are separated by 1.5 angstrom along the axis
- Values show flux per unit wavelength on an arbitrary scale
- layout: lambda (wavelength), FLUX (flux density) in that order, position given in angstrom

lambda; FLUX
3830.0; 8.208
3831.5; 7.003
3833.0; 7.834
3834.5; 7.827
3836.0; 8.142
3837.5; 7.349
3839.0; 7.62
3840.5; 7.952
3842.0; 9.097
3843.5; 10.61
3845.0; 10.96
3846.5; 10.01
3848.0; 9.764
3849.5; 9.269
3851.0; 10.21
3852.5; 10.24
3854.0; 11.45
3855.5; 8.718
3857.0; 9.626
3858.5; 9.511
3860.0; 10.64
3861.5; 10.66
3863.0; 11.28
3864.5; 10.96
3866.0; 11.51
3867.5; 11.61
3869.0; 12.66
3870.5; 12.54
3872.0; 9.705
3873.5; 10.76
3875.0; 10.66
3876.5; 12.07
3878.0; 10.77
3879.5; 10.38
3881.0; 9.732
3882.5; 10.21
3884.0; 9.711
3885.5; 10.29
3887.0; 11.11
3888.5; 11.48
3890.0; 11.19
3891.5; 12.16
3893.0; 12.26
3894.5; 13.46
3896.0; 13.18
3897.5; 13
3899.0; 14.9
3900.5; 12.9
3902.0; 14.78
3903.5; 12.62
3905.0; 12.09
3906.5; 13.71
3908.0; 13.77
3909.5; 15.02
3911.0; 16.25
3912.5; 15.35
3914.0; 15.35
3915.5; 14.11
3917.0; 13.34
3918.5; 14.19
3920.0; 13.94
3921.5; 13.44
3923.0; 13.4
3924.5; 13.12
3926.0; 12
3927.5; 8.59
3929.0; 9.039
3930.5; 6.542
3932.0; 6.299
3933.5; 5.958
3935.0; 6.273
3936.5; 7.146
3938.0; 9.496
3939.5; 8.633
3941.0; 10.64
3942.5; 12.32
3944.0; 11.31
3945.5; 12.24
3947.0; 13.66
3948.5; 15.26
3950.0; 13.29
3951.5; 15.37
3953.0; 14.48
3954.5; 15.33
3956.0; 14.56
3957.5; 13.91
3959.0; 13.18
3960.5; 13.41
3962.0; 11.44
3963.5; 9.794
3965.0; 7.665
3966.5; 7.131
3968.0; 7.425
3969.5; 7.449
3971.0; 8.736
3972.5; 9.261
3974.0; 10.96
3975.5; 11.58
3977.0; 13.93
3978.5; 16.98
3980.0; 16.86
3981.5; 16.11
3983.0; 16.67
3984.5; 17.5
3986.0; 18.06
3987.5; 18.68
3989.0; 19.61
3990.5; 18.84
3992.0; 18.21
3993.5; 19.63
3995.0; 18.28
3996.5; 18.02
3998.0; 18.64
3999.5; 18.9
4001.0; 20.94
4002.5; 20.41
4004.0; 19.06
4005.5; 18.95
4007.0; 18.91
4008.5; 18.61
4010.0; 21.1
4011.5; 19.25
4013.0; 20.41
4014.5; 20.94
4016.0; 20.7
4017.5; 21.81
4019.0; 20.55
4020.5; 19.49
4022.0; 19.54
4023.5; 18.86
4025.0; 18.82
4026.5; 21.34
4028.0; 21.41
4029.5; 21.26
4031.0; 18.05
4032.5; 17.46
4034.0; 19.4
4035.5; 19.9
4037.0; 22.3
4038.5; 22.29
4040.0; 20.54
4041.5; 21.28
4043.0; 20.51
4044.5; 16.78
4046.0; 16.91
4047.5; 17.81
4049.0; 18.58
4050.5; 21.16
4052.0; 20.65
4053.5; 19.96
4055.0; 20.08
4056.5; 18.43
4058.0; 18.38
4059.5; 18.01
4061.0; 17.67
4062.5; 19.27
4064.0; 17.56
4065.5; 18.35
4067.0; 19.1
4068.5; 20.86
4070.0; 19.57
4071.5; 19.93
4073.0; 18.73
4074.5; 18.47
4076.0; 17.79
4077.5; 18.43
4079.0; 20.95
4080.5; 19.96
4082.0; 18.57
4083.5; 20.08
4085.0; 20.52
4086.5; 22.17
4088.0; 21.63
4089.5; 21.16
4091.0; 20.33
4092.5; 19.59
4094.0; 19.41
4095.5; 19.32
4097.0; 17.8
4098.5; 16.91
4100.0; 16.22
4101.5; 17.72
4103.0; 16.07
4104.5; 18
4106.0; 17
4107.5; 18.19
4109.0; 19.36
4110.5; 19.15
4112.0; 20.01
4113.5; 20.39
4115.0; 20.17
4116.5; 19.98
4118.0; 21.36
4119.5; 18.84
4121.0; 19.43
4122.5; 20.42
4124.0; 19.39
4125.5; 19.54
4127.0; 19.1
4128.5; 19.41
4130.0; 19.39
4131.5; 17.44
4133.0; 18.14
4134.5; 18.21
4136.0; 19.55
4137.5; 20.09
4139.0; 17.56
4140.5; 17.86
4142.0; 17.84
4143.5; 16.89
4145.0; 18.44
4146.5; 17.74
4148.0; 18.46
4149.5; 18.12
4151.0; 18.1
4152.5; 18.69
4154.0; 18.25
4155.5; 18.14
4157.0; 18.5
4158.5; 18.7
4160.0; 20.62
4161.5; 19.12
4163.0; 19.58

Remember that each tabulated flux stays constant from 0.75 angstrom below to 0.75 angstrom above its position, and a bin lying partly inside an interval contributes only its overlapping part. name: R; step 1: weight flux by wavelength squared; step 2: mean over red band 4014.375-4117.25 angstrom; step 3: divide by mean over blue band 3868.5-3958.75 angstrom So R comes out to 1.74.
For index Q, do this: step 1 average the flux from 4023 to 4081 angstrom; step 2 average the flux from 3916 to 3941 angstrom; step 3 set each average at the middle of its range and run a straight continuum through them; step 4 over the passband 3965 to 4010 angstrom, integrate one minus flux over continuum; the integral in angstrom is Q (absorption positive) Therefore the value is -3.7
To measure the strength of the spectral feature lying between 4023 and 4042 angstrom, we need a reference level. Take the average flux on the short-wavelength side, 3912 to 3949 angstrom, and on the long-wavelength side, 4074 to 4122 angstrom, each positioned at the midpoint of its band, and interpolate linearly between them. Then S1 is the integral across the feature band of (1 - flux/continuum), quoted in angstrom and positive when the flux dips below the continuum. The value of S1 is -4.9 angstrom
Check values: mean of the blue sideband 11.2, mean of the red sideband 19.2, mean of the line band 20.2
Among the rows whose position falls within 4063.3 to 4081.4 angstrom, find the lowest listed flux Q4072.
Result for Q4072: 17.56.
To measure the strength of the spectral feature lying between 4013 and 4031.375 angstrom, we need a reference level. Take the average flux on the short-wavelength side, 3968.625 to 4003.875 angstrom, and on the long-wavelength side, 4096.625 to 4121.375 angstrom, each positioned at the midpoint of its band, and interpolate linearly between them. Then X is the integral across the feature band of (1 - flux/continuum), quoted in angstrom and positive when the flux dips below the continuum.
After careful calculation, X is -3.6 angstrom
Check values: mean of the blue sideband 16.3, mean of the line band 20.3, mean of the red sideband 18.6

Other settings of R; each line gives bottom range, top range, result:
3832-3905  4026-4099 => 2.00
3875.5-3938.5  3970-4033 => 1.62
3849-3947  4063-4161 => 1.85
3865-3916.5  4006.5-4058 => 1.72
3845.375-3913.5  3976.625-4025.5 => 1.73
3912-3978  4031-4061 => 1.79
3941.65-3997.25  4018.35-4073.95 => 1.45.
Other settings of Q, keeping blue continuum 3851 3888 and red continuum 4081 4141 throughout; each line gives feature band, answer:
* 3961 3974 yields 4.9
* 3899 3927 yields -3.7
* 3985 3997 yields -3.0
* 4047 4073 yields -2.7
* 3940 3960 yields 0.1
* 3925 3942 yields 6.0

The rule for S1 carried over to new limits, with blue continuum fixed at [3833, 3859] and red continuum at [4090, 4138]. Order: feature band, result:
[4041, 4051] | -1.5 angstrom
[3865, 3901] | -3.3 angstrom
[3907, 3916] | -2.6 angstrom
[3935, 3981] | 5.5 angstrom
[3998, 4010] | -3.6 angstrom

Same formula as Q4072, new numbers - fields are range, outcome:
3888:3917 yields 11.19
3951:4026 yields 7.131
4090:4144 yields 16.07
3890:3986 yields 5.958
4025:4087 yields 16.78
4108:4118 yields 19.15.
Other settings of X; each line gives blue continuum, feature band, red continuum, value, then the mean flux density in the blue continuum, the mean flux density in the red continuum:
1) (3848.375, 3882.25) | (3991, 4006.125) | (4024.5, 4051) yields -1.2 angstrom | 10.7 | 19.8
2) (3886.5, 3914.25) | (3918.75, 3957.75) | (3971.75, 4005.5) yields 9.5 angstrom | 13.4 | 17.2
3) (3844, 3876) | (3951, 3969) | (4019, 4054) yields 4.4 angstrom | 10.6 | 19.8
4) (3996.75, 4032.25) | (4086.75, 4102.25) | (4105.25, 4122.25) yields 0.3 angstrom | 19.8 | 19.5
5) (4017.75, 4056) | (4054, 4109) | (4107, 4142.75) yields 1.5 angstrom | 19.8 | 19.2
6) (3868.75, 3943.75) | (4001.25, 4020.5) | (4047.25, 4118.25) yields -4.7 angstrom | 11.6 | 19.2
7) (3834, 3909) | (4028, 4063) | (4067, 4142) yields -4.9 angstrom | 11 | 19.2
